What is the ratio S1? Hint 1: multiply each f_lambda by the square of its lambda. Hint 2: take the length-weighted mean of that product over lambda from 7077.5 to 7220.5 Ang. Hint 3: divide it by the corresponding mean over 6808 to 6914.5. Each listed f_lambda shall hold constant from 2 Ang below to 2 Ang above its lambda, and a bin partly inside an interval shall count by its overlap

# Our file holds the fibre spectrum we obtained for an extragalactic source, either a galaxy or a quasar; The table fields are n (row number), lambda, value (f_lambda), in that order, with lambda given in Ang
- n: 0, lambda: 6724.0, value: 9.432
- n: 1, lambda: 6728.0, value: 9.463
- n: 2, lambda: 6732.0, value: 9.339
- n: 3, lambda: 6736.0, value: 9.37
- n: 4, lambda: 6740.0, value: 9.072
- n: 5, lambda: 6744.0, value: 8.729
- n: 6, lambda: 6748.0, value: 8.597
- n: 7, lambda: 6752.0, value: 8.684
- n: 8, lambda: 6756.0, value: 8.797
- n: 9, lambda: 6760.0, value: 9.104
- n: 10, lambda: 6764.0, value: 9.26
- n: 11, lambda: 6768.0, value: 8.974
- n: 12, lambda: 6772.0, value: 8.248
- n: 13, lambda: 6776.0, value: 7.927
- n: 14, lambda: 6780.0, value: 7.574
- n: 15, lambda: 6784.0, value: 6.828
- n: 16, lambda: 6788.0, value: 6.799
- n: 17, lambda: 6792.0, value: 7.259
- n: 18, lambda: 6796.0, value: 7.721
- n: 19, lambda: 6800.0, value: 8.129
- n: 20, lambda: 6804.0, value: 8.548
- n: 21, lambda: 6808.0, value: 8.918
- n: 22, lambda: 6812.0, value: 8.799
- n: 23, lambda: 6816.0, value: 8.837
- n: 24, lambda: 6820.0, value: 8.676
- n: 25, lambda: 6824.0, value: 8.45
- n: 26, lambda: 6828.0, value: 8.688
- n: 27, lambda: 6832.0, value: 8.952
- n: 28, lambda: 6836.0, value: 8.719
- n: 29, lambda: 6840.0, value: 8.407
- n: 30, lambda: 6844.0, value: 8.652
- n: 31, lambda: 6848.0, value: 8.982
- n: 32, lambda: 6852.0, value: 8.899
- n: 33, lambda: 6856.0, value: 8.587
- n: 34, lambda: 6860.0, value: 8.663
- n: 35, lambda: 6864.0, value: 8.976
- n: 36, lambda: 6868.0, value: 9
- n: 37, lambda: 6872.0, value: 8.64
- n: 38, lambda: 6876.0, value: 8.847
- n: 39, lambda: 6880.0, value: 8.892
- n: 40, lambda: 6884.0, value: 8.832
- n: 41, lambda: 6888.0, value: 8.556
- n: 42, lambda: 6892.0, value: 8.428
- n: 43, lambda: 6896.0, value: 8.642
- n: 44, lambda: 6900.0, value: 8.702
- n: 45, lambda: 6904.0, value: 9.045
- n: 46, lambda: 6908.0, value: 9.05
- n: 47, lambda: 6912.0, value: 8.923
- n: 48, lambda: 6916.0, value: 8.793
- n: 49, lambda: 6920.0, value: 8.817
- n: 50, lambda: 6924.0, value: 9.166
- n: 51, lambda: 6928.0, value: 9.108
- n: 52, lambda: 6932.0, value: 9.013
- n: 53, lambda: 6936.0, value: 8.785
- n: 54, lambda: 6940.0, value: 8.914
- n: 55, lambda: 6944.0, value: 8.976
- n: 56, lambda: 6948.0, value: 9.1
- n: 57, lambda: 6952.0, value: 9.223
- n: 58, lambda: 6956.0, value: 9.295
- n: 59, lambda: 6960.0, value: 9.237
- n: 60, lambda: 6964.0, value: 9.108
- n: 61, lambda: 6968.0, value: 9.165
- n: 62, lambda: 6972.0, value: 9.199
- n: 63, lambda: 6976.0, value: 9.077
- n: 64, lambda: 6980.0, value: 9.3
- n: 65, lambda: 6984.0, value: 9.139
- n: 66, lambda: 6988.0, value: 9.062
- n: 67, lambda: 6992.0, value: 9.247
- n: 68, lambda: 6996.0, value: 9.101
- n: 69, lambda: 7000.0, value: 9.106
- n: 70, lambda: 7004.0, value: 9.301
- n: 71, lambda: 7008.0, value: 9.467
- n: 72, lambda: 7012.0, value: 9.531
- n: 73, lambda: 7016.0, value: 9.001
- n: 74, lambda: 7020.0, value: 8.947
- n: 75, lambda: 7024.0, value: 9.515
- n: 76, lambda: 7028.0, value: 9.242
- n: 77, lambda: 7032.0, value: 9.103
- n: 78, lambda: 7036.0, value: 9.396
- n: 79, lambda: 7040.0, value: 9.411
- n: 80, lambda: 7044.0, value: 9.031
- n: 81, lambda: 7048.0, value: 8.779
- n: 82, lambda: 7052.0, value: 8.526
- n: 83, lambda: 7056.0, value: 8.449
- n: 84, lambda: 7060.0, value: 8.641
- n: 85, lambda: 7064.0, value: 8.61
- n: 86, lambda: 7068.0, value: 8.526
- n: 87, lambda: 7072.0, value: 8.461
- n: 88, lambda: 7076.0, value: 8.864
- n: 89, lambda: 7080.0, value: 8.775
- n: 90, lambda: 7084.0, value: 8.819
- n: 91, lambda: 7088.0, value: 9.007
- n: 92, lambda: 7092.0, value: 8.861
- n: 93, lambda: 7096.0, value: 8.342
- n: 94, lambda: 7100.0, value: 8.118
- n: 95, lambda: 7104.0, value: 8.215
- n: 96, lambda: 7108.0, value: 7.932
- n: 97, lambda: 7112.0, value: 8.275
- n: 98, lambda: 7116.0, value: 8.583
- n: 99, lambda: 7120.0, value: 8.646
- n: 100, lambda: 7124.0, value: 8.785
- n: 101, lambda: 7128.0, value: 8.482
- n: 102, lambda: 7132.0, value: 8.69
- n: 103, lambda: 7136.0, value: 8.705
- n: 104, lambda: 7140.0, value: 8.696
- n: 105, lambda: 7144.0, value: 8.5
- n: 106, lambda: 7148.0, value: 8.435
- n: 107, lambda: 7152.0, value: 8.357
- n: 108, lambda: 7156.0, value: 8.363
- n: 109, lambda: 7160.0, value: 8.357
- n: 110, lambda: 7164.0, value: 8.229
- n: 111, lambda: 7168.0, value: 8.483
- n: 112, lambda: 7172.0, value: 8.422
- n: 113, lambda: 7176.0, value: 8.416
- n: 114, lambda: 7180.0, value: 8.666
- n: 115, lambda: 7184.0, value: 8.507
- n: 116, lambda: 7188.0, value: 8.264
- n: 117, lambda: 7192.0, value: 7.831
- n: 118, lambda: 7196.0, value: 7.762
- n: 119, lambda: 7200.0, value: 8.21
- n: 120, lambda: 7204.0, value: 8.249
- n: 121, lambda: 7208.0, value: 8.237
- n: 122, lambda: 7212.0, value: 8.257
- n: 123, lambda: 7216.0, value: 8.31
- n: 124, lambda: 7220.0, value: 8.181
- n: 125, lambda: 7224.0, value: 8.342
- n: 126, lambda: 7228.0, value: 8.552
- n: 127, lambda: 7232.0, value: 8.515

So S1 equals 1.04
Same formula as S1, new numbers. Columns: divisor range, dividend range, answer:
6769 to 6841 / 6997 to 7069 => 1.18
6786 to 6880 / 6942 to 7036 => 1.13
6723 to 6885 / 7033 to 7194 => 1.09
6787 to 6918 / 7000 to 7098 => 1.10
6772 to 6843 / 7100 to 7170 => 1.13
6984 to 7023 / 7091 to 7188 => 0.95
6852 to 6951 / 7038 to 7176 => 1.03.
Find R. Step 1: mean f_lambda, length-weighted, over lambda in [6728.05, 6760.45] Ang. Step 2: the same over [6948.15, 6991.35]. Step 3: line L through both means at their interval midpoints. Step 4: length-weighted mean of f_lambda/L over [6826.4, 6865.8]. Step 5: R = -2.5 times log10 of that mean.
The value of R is 0.04 mag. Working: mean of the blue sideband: 8.98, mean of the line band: 8.75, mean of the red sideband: 9.18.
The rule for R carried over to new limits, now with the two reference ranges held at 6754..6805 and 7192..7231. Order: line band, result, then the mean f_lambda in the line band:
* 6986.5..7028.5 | -0.13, 9.23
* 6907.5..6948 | -0.11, 8.96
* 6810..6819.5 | -0.09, 8.8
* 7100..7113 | 0.01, 8.13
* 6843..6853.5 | -0.10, 8.86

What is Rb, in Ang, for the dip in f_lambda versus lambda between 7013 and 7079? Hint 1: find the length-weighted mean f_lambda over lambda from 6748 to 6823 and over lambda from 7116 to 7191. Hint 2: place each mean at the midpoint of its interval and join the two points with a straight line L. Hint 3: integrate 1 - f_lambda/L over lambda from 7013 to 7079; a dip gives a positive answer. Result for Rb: -3.8 Ang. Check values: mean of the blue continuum 8.29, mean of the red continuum 8.49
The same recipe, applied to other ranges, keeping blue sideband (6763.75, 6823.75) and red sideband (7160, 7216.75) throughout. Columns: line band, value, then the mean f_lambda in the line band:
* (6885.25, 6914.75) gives -2.12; 8.77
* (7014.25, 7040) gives -3.12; 9.22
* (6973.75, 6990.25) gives -1.89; 9.15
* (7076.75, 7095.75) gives -1.33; 8.82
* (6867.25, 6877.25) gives -0.78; 8.81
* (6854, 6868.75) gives -1.13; 8.79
